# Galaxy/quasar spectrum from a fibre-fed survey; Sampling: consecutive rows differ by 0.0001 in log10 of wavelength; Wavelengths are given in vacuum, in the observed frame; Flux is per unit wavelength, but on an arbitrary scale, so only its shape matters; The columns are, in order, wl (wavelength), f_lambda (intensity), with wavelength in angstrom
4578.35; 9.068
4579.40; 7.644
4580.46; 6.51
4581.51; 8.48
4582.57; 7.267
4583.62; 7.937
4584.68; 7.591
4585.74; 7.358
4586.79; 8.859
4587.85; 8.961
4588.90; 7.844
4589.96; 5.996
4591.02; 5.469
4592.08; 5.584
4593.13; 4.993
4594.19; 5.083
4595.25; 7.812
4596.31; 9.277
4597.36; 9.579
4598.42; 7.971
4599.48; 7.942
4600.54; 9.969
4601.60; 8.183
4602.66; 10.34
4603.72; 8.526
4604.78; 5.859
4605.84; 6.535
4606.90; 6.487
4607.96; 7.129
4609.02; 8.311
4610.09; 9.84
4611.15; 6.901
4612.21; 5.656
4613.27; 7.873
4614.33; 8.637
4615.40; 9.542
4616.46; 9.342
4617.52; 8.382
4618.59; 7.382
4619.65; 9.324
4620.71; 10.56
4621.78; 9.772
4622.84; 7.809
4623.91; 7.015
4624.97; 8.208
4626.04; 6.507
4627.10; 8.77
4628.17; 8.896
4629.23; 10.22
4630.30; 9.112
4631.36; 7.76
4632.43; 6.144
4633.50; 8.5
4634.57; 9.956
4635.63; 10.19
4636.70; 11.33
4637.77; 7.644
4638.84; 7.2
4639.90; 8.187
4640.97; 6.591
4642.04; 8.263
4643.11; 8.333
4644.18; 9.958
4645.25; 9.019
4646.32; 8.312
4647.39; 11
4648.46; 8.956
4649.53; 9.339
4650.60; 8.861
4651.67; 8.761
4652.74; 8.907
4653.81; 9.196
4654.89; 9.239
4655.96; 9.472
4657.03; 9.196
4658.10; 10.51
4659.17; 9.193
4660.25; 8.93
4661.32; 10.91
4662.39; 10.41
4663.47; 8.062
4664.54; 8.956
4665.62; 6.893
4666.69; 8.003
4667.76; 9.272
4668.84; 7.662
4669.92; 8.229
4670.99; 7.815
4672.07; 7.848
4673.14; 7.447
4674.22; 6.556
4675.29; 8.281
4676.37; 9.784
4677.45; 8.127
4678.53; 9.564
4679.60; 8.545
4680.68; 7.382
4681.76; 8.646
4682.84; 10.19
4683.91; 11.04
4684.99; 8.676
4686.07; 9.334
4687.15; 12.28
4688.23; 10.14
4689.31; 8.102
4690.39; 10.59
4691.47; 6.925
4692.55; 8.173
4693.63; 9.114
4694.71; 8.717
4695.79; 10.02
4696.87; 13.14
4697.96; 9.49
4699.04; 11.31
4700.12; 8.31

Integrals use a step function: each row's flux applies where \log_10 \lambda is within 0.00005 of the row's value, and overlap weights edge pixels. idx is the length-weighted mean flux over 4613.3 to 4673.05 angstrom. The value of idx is 8.76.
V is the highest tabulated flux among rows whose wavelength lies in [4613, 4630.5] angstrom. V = 10.56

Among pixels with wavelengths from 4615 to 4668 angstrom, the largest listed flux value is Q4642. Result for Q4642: 11.33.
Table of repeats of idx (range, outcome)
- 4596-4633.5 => 8.28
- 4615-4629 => 8.61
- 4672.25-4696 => 8.96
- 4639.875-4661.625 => 9.1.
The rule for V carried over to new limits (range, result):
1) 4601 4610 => 10.34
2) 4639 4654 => 11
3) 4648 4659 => 10.51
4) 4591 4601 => 9.969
